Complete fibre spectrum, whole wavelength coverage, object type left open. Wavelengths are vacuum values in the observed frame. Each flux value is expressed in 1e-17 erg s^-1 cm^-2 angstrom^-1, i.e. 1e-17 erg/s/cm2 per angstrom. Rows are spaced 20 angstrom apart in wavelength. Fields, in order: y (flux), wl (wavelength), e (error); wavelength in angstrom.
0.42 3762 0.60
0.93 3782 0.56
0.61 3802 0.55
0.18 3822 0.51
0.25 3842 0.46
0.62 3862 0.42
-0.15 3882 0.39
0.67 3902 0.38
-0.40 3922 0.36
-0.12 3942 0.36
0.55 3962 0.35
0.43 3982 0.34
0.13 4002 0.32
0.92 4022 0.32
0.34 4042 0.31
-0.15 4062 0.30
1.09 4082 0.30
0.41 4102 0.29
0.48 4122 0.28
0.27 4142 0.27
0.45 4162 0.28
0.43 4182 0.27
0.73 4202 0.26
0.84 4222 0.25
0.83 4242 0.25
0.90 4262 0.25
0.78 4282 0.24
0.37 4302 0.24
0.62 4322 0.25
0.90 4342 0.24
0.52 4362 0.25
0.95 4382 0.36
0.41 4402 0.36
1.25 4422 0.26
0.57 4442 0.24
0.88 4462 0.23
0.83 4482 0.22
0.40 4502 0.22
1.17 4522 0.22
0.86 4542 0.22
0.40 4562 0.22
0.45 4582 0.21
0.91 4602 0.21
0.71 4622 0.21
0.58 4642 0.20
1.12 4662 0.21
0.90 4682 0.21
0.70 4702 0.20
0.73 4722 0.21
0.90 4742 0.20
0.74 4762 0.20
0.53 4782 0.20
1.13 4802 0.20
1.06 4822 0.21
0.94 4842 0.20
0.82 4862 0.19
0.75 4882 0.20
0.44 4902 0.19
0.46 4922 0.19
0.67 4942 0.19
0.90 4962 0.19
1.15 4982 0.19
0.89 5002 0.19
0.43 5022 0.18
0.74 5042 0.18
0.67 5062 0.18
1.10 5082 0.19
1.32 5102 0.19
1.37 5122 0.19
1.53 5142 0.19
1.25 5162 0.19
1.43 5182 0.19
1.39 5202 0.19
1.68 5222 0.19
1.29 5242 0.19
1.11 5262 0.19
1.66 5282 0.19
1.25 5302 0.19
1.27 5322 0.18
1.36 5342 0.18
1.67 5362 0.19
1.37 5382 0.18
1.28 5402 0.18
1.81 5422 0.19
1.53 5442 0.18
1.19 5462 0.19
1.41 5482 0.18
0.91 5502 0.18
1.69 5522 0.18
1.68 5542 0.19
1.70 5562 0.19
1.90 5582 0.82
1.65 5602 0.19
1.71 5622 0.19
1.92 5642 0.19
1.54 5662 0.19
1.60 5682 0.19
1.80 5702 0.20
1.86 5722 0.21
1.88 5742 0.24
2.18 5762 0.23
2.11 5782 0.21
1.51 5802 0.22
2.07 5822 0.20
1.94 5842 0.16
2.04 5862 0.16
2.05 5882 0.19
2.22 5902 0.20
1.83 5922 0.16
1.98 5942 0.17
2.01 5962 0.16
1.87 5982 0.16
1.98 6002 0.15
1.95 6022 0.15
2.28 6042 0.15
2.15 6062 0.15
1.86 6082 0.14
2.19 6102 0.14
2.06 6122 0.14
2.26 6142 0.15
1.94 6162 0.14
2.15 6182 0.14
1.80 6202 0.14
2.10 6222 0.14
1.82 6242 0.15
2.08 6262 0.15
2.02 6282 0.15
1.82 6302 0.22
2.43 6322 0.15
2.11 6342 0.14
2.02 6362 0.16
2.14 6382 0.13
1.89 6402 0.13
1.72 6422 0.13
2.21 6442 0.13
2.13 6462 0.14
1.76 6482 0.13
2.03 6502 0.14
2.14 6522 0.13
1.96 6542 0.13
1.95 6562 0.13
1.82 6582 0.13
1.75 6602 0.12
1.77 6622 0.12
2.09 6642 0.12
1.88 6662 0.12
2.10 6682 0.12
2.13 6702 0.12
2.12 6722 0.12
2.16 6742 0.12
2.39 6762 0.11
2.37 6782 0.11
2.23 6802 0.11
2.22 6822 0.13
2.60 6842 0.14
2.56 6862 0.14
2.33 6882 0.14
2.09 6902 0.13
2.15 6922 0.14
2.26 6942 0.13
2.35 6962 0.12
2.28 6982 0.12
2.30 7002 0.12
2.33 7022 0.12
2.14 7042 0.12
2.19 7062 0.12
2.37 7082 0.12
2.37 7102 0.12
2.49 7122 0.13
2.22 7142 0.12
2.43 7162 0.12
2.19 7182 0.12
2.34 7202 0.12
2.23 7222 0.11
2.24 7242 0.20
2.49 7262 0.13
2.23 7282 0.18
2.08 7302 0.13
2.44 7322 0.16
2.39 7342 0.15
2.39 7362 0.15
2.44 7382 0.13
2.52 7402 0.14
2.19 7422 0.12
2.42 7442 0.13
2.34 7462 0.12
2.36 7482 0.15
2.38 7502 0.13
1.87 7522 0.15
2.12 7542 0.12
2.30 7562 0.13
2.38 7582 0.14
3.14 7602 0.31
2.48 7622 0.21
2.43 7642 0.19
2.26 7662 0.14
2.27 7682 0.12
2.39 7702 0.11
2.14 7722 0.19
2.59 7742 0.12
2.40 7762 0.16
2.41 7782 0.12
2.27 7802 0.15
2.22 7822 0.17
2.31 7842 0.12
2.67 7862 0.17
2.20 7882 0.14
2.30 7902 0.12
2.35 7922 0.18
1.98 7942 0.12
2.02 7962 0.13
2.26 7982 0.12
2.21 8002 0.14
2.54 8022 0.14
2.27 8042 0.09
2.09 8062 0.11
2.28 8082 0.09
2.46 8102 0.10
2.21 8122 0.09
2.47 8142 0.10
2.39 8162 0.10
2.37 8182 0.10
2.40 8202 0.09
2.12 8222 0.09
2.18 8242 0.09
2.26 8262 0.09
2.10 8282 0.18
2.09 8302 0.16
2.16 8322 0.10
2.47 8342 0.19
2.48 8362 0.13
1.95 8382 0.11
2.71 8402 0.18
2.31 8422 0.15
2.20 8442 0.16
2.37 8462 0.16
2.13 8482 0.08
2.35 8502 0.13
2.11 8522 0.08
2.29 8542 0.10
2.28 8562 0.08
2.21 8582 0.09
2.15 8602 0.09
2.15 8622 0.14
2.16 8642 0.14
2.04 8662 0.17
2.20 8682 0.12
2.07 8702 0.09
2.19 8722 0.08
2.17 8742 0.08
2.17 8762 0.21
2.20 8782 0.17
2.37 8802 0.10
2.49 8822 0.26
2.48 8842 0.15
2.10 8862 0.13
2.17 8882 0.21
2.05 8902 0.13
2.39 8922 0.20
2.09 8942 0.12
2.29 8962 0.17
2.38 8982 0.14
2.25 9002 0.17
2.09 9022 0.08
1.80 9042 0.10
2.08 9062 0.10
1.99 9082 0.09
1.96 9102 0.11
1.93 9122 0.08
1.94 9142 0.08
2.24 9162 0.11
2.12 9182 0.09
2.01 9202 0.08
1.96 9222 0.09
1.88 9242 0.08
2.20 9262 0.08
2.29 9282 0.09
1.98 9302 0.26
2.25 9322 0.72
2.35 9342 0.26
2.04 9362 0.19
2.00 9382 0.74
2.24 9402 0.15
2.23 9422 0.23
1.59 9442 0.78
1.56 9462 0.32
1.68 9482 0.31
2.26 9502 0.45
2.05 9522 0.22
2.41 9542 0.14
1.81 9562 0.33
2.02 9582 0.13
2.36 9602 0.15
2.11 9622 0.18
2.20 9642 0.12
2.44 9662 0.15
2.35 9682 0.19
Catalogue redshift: 0.276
